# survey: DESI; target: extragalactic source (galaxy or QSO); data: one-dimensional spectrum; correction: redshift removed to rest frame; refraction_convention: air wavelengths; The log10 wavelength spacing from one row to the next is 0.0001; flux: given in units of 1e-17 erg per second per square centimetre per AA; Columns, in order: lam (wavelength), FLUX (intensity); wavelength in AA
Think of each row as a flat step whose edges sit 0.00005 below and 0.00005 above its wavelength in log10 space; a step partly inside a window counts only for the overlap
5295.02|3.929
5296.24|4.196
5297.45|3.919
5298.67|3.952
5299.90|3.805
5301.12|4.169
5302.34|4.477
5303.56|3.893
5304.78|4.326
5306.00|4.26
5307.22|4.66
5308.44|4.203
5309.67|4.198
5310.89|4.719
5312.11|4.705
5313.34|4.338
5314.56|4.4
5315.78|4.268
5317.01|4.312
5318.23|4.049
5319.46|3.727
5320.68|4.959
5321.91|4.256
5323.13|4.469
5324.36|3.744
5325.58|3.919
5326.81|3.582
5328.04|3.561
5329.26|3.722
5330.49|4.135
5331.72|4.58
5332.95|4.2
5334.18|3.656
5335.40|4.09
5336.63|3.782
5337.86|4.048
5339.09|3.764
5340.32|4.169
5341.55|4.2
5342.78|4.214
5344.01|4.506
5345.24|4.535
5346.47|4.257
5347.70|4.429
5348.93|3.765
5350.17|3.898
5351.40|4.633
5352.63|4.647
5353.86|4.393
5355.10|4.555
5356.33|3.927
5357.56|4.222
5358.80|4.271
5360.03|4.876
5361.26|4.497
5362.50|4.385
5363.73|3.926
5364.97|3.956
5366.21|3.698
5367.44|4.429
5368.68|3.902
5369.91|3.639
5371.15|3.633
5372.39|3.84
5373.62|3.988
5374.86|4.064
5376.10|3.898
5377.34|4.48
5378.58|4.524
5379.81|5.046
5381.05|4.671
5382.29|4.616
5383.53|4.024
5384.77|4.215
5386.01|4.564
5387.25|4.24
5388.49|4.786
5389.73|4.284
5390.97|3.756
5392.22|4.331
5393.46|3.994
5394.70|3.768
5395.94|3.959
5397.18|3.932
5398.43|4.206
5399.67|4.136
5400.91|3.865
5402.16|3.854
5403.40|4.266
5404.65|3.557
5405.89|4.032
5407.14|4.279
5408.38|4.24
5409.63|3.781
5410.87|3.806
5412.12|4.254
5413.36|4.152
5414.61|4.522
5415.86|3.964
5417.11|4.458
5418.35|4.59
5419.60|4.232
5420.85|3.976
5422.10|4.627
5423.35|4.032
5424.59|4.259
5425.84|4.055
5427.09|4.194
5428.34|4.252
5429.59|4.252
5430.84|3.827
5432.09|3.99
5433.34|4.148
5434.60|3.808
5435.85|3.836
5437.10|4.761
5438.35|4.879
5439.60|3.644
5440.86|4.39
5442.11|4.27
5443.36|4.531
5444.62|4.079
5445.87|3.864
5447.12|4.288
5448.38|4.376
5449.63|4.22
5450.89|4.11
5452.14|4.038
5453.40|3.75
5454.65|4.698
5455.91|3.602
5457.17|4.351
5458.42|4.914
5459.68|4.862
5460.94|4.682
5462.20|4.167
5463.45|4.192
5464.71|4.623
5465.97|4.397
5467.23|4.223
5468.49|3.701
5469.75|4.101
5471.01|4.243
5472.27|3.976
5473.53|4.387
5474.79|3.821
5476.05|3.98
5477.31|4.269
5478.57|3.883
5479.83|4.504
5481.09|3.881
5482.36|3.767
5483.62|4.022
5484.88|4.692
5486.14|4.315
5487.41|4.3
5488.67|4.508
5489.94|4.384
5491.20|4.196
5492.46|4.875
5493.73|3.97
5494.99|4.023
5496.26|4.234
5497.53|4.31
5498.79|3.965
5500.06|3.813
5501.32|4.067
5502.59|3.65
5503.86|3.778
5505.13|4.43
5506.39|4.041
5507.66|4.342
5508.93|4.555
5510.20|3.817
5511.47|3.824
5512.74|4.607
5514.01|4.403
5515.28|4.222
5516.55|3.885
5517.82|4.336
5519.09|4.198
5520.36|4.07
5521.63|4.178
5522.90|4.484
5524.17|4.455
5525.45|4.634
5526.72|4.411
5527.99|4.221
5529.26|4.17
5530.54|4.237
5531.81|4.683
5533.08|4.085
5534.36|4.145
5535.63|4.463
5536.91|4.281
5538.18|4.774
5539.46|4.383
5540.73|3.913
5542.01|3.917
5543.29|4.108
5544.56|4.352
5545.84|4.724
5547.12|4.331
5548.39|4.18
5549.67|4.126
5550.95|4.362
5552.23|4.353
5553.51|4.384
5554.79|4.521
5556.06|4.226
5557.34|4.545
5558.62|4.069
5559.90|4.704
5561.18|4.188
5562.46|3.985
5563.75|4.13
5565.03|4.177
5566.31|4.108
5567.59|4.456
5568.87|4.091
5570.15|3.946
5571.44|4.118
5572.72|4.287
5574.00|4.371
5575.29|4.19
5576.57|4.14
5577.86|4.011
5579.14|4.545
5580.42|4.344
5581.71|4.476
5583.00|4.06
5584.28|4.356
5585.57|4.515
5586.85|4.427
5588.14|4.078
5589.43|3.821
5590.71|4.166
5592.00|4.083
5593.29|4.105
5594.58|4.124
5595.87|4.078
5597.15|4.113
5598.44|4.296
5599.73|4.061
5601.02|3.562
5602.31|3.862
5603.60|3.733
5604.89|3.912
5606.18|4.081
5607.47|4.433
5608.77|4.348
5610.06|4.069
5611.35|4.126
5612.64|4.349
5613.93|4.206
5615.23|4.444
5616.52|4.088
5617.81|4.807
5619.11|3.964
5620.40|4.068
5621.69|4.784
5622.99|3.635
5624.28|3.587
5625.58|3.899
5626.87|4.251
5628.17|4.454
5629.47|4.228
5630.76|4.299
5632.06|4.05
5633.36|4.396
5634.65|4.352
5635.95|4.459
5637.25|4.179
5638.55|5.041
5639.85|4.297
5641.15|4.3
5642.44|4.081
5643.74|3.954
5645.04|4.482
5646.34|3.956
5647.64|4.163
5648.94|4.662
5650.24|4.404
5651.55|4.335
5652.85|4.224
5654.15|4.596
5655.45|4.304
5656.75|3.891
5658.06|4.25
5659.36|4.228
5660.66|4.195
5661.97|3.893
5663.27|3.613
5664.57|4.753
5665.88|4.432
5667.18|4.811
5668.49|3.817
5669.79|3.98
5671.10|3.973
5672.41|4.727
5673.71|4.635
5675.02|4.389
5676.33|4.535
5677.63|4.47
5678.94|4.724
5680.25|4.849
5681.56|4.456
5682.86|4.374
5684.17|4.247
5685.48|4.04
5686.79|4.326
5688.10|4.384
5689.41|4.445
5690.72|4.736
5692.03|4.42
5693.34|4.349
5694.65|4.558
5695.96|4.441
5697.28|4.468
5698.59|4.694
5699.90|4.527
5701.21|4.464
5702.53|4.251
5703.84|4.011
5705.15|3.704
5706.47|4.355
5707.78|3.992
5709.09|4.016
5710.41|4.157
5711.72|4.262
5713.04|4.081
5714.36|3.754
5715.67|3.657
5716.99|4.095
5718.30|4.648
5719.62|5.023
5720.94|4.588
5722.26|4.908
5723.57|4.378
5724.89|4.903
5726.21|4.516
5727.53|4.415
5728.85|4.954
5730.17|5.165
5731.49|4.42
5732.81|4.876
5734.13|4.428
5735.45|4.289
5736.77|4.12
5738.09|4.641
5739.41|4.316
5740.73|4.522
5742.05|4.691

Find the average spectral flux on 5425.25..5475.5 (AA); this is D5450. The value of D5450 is 4.21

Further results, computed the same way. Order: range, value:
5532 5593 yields 4.26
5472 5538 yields 4.21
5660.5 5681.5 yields 4.37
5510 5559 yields 4.29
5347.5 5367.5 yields 4.26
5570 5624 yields 4.17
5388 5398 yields 4.09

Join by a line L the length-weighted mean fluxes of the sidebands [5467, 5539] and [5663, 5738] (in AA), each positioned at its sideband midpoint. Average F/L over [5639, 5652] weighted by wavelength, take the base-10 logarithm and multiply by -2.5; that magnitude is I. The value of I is 0.02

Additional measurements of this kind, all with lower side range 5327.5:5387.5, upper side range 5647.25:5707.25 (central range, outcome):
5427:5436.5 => 0.05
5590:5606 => 0.08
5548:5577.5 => 0.01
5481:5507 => 0.03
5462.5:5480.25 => 0.02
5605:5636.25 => 0.03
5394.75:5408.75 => 0.05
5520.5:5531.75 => -0.02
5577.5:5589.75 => 0.01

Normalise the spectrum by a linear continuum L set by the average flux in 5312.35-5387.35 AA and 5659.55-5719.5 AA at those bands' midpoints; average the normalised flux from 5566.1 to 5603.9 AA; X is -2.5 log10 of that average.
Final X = 0.03 mag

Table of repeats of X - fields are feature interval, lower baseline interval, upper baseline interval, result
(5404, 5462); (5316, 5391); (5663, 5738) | 0.008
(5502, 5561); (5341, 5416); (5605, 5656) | -0.011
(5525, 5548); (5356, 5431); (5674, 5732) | -0.010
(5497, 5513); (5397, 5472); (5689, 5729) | 0.041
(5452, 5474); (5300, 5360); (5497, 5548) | -0.013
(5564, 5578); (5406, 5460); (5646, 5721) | 0.023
